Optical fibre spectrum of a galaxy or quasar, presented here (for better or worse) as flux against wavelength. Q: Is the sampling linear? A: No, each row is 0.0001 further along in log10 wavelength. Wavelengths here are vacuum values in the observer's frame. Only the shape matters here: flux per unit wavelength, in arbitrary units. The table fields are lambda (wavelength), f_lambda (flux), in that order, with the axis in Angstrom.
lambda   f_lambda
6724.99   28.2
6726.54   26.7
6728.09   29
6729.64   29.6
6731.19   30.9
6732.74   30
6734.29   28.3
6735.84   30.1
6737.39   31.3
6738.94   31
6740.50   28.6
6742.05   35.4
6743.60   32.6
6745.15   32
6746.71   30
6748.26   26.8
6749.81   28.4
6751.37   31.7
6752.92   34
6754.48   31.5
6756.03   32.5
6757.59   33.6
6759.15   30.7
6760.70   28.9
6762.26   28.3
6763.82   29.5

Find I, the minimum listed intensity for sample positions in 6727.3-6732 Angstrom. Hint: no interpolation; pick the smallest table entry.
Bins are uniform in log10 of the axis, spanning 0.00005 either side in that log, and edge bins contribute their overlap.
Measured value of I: 29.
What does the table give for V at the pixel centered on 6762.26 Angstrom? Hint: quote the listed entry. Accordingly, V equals 28.3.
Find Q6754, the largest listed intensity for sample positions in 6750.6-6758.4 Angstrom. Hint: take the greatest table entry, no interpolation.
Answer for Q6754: 34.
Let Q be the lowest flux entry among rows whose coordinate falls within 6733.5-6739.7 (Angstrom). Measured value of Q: 28.3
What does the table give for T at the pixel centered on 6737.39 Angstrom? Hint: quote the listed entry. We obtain 31.3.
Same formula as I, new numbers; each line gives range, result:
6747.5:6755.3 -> 26.8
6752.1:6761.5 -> 28.9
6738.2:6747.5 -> 28.6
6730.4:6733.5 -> 30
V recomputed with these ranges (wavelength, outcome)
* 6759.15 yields 30.7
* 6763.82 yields 29.5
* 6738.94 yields 31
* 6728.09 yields 29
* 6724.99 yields 28.2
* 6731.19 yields 30.9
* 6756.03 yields 32.5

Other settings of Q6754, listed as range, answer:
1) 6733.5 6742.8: 35.4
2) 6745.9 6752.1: 31.7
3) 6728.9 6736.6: 30.9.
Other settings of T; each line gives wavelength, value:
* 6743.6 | 32.6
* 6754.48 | 31.5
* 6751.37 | 31.7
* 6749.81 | 28.4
